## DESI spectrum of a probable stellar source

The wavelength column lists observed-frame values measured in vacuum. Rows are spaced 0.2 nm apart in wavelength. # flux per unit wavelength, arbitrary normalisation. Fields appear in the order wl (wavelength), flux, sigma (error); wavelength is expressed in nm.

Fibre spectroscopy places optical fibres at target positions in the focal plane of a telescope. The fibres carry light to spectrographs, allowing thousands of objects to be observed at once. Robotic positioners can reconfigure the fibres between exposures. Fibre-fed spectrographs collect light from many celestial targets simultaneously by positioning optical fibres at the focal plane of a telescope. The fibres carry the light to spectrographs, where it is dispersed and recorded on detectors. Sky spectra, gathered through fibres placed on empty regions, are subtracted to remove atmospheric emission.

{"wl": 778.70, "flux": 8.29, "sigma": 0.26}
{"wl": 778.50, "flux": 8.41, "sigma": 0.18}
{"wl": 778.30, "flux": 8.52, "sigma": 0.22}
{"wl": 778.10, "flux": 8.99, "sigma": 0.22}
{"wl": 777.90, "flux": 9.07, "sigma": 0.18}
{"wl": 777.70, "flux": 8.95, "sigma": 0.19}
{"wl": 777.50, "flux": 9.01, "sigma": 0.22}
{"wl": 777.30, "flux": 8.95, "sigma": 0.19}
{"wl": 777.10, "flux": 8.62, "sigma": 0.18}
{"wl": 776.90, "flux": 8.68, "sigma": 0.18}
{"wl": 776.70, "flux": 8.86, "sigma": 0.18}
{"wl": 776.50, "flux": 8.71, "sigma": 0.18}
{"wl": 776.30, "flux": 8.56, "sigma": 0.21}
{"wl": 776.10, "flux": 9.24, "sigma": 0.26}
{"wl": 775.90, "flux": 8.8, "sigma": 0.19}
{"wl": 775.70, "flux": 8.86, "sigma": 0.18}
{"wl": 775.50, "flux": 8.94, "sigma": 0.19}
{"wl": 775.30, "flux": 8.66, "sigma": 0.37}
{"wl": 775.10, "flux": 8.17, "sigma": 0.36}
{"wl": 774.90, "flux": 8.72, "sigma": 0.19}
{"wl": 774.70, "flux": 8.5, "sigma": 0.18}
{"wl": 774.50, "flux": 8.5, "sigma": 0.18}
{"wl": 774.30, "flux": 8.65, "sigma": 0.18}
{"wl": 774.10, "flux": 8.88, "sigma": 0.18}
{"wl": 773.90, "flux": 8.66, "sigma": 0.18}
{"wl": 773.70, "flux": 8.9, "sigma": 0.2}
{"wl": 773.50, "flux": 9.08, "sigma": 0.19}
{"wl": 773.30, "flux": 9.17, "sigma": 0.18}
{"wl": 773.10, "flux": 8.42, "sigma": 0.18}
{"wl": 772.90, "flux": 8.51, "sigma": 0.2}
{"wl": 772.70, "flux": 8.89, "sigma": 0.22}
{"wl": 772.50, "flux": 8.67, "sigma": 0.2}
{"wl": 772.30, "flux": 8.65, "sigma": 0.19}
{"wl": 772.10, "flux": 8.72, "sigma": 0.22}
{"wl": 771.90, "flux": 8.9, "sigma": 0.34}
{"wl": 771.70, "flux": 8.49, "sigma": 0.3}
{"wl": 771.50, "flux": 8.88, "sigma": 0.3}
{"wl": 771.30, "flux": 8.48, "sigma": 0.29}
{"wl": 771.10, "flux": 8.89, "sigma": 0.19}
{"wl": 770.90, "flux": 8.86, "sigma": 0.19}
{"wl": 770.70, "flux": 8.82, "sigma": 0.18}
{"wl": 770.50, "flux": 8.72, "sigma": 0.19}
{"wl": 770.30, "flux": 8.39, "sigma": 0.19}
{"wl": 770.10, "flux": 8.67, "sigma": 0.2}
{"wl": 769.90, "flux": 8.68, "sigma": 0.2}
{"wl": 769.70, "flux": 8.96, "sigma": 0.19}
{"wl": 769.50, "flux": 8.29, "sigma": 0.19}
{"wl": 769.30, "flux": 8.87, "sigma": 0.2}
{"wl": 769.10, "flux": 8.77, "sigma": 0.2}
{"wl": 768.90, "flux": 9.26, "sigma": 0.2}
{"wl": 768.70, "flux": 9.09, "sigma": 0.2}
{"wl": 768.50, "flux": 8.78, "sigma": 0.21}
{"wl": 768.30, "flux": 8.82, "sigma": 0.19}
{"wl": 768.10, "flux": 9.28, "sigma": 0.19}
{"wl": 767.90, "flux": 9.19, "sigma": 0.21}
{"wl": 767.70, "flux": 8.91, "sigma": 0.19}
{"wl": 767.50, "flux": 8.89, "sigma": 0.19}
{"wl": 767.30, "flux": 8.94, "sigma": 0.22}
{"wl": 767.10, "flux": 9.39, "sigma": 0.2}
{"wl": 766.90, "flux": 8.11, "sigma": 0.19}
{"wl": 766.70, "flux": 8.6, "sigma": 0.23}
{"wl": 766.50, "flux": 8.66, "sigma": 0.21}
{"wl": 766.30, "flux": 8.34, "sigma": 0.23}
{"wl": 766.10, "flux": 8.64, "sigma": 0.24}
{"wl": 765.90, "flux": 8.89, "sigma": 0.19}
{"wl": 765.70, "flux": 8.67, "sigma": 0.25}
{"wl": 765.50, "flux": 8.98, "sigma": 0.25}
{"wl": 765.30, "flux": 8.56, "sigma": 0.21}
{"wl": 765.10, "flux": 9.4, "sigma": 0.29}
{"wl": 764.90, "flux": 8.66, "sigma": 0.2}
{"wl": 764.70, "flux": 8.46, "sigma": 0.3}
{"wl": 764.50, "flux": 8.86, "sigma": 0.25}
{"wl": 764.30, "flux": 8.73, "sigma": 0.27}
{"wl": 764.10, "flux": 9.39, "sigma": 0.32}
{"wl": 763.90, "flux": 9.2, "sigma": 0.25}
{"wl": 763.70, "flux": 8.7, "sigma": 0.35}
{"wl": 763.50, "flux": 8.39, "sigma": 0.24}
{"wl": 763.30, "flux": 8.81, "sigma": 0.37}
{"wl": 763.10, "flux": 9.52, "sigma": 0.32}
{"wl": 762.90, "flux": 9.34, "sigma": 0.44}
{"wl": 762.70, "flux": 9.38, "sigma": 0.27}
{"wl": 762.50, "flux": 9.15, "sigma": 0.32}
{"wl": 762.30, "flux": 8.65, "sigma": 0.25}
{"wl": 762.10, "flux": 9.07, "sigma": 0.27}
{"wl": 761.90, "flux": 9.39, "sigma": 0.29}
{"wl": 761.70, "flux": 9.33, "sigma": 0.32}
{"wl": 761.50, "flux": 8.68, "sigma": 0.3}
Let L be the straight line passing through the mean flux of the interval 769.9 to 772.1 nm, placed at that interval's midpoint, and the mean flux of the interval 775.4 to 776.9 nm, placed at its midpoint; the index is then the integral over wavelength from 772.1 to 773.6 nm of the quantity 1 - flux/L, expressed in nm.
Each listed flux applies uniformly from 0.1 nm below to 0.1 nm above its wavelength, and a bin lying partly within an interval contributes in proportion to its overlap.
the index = 0.00 nm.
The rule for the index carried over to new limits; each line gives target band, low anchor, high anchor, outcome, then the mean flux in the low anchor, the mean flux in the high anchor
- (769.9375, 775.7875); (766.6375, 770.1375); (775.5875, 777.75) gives 0.093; 8.87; 8.84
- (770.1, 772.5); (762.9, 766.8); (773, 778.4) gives 0.026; 8.83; 8.78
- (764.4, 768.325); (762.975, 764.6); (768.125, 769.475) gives 0.054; 8.96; 8.92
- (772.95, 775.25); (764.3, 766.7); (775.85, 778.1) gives 0.037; 8.73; 8.87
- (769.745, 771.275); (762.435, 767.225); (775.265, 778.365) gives 0.024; 8.87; 8.85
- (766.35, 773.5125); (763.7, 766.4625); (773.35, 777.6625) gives 0.004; 8.82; 8.77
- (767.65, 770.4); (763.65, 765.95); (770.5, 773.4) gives -0.018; 8.88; 8.74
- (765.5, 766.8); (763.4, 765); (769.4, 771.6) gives 0.016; 8.8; 8.69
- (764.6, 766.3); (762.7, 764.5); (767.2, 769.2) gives 0.048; 9.02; 8.99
